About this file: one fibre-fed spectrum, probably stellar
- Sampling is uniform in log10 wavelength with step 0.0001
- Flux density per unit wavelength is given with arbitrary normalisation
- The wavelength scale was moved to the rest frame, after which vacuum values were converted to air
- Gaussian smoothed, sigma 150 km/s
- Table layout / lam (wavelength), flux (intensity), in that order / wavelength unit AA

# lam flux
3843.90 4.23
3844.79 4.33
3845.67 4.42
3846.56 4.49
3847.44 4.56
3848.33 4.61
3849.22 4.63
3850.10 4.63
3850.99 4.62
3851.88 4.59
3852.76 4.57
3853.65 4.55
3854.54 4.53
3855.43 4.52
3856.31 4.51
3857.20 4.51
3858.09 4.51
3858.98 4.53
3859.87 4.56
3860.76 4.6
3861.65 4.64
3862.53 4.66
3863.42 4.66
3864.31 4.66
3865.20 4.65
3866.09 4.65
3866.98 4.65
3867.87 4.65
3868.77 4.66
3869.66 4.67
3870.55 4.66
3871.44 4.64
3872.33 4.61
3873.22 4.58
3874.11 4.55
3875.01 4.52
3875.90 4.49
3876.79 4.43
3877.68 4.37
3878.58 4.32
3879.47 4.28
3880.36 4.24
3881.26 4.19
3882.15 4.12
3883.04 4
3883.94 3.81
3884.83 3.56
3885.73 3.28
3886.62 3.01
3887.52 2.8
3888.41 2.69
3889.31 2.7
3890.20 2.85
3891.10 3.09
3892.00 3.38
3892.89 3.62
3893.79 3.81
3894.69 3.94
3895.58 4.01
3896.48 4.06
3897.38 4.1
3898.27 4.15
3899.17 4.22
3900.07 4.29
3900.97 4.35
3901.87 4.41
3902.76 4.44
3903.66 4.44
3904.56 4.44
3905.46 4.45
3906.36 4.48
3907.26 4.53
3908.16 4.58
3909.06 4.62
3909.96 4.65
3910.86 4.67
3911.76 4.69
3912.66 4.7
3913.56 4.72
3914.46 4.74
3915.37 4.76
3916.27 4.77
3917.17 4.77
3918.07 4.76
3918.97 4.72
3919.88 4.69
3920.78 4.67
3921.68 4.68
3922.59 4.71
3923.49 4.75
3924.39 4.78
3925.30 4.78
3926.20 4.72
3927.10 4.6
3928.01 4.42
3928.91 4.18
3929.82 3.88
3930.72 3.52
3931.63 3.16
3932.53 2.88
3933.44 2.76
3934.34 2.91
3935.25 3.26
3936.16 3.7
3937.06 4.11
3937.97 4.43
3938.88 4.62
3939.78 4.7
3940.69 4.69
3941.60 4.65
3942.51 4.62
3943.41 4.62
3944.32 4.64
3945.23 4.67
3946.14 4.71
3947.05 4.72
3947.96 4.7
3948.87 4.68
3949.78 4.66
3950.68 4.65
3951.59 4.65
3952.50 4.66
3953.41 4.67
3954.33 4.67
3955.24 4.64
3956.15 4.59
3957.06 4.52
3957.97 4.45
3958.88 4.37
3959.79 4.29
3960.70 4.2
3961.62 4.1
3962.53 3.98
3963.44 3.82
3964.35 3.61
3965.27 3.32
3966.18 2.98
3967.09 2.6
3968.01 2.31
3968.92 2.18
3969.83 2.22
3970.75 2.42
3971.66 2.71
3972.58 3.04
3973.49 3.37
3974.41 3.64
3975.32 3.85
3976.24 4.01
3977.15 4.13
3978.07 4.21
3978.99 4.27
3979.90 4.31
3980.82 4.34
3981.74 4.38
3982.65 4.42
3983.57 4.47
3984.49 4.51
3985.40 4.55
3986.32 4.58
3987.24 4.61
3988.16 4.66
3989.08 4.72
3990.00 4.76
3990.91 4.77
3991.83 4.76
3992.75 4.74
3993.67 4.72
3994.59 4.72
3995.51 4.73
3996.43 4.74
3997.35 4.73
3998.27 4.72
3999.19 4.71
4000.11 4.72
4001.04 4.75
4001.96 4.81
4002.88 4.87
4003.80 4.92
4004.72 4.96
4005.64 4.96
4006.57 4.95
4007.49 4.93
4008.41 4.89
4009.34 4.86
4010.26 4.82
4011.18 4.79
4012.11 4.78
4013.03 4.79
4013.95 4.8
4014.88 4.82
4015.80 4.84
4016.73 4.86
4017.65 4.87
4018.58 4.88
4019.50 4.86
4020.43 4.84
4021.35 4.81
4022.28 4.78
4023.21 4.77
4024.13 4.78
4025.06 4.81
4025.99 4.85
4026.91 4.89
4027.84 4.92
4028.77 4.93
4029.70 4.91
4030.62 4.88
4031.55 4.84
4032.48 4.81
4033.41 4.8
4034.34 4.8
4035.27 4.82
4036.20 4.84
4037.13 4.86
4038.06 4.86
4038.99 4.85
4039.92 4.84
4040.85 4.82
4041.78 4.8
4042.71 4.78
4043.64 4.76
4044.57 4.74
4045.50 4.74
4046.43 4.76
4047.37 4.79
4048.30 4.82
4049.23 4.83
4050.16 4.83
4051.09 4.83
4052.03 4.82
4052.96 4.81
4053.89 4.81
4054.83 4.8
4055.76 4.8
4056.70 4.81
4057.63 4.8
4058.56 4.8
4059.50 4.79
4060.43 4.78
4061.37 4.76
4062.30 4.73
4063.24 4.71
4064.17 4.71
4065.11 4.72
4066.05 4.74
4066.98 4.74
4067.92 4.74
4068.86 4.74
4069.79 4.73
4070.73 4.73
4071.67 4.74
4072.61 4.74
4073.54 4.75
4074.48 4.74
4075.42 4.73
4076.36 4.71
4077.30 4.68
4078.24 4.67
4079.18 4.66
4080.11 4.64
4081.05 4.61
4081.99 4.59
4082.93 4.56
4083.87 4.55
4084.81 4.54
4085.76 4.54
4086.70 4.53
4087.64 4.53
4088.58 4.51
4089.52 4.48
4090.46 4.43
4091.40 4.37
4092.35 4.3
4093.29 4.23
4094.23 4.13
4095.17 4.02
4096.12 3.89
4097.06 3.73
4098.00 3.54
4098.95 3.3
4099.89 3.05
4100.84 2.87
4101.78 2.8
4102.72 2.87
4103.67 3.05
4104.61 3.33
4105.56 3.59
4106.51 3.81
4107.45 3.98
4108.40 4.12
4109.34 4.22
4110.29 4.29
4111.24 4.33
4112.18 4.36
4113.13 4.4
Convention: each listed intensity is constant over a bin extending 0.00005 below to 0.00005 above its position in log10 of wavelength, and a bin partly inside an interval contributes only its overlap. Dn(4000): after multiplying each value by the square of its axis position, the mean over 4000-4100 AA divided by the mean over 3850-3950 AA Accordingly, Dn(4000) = 1.18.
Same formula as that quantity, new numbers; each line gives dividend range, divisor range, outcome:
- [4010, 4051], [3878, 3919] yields 1.25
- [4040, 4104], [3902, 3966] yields 1.09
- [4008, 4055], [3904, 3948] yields 1.16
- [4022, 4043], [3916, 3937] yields 1.22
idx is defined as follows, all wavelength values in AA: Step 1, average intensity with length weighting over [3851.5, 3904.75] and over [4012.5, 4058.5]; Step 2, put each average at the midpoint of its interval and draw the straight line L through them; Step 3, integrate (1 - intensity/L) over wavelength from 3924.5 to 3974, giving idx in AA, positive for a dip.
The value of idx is 5.4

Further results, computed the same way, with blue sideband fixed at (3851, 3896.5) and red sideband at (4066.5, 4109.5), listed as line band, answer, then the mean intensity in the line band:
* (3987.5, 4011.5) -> -3.40 AA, 4.8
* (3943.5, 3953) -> -1.08 AA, 4.67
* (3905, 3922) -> -1.94 AA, 4.67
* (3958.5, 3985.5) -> 3.36 AA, 3.67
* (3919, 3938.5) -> 0.46 AA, 4.09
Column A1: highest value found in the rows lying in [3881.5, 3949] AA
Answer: 4.78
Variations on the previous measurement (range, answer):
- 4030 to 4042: 4.88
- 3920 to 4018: 4.96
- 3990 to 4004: 4.92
